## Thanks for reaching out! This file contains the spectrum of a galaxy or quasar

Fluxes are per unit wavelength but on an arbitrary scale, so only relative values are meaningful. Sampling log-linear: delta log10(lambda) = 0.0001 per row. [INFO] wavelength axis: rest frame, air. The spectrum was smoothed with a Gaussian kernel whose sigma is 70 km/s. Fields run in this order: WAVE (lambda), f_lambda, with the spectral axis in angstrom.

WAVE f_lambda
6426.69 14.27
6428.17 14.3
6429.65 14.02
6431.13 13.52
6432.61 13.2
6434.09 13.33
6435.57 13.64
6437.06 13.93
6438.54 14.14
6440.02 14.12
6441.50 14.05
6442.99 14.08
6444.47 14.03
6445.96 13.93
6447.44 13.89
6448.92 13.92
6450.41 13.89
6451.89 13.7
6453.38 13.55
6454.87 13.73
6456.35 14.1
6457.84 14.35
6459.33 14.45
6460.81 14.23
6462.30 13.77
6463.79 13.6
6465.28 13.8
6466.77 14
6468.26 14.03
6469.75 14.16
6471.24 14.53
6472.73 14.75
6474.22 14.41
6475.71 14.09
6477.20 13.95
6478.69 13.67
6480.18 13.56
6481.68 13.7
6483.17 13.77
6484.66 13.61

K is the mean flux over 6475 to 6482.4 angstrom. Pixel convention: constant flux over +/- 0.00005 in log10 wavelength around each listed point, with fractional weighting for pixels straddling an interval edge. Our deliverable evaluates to 13.8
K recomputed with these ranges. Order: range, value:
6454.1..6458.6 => 14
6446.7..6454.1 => 13.8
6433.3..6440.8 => 13.8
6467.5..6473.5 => 14.4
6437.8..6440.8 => 14.2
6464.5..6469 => 13.9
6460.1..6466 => 13.8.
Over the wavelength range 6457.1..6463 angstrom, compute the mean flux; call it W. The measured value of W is 14.2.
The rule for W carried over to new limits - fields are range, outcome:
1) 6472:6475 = 14.6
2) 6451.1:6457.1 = 13.8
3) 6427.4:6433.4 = 13.8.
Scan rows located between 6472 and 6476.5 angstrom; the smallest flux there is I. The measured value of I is 14.09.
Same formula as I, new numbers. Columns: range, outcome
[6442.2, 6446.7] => 13.93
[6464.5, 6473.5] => 13.8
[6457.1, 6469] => 13.6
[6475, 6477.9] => 13.95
